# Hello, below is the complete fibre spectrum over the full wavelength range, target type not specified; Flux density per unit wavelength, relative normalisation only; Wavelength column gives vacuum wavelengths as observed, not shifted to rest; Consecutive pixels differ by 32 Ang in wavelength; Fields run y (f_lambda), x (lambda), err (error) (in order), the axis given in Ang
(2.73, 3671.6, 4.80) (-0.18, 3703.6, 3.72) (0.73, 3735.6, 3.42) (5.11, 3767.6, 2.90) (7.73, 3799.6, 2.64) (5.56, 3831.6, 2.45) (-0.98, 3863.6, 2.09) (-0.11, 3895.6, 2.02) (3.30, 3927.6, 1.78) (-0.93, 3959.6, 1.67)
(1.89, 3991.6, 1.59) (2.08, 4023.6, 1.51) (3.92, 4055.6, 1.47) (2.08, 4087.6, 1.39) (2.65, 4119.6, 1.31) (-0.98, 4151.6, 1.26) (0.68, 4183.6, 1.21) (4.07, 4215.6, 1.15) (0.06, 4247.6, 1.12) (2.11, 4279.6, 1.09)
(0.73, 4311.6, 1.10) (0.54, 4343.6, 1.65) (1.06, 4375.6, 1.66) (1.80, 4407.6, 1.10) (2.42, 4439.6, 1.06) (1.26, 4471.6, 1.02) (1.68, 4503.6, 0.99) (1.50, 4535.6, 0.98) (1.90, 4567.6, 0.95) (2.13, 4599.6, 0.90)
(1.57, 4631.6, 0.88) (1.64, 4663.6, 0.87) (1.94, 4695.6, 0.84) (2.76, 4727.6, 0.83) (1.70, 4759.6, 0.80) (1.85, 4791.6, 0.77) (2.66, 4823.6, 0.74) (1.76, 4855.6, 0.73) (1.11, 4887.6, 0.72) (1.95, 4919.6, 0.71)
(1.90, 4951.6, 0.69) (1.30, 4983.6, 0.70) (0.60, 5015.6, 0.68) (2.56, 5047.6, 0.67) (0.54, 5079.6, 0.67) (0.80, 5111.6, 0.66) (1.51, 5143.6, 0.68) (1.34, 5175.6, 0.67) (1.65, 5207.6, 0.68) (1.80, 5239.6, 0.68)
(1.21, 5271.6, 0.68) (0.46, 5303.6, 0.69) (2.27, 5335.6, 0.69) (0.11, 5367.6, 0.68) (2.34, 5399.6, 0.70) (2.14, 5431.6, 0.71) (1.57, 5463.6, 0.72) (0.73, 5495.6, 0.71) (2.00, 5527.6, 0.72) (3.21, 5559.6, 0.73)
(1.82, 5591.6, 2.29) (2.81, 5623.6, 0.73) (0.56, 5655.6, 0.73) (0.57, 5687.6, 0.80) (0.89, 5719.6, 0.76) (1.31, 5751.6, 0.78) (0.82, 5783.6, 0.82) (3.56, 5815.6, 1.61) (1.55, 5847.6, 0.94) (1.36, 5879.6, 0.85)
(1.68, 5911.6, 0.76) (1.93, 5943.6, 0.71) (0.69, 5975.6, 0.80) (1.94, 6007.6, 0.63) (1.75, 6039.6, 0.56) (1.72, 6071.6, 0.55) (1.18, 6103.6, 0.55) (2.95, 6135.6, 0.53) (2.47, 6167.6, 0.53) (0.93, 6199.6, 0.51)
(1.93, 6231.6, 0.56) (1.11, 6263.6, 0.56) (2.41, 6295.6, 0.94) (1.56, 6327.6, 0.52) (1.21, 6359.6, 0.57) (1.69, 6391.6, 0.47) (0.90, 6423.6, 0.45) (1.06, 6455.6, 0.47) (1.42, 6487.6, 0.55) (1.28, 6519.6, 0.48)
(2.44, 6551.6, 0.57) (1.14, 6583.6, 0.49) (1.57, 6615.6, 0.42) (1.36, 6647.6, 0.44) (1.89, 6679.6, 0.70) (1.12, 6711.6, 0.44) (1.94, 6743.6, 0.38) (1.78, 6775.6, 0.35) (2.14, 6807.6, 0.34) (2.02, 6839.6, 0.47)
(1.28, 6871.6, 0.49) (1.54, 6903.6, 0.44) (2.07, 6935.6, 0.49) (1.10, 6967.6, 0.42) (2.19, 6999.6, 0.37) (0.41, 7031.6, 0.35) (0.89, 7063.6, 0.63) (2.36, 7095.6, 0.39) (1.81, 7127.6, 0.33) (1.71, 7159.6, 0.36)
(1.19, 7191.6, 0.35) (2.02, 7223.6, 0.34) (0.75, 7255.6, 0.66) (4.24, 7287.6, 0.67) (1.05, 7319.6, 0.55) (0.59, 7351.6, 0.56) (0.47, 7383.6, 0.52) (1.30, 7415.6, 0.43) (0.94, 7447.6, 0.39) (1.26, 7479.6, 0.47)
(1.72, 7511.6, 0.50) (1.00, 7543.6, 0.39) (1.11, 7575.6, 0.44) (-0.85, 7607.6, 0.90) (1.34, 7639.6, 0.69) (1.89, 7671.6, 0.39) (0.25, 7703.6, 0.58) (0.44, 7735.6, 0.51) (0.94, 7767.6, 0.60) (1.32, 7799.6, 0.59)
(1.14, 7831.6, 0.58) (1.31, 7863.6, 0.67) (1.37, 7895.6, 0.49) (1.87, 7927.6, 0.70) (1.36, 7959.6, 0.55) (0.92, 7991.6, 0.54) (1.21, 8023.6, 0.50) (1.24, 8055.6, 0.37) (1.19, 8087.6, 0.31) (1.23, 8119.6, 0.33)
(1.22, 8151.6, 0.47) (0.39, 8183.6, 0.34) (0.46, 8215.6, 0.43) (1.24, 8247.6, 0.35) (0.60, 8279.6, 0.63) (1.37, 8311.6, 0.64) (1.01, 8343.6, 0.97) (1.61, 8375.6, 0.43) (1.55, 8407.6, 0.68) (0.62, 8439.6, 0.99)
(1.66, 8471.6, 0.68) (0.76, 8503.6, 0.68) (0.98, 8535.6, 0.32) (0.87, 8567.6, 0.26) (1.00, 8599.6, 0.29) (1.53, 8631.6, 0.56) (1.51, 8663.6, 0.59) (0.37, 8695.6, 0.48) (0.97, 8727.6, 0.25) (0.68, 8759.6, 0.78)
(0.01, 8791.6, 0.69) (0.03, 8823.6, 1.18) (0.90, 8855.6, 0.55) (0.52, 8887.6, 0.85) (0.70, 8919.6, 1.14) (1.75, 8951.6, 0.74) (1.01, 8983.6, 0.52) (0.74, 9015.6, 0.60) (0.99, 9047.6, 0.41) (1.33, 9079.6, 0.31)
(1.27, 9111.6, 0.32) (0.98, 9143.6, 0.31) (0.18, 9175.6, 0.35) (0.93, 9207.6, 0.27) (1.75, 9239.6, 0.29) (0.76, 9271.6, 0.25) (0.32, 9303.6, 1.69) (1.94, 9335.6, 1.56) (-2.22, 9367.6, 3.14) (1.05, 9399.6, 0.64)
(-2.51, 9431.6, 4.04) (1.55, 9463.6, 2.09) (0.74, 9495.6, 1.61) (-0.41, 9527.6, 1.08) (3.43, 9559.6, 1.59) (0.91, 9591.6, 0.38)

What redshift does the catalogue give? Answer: 0.46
